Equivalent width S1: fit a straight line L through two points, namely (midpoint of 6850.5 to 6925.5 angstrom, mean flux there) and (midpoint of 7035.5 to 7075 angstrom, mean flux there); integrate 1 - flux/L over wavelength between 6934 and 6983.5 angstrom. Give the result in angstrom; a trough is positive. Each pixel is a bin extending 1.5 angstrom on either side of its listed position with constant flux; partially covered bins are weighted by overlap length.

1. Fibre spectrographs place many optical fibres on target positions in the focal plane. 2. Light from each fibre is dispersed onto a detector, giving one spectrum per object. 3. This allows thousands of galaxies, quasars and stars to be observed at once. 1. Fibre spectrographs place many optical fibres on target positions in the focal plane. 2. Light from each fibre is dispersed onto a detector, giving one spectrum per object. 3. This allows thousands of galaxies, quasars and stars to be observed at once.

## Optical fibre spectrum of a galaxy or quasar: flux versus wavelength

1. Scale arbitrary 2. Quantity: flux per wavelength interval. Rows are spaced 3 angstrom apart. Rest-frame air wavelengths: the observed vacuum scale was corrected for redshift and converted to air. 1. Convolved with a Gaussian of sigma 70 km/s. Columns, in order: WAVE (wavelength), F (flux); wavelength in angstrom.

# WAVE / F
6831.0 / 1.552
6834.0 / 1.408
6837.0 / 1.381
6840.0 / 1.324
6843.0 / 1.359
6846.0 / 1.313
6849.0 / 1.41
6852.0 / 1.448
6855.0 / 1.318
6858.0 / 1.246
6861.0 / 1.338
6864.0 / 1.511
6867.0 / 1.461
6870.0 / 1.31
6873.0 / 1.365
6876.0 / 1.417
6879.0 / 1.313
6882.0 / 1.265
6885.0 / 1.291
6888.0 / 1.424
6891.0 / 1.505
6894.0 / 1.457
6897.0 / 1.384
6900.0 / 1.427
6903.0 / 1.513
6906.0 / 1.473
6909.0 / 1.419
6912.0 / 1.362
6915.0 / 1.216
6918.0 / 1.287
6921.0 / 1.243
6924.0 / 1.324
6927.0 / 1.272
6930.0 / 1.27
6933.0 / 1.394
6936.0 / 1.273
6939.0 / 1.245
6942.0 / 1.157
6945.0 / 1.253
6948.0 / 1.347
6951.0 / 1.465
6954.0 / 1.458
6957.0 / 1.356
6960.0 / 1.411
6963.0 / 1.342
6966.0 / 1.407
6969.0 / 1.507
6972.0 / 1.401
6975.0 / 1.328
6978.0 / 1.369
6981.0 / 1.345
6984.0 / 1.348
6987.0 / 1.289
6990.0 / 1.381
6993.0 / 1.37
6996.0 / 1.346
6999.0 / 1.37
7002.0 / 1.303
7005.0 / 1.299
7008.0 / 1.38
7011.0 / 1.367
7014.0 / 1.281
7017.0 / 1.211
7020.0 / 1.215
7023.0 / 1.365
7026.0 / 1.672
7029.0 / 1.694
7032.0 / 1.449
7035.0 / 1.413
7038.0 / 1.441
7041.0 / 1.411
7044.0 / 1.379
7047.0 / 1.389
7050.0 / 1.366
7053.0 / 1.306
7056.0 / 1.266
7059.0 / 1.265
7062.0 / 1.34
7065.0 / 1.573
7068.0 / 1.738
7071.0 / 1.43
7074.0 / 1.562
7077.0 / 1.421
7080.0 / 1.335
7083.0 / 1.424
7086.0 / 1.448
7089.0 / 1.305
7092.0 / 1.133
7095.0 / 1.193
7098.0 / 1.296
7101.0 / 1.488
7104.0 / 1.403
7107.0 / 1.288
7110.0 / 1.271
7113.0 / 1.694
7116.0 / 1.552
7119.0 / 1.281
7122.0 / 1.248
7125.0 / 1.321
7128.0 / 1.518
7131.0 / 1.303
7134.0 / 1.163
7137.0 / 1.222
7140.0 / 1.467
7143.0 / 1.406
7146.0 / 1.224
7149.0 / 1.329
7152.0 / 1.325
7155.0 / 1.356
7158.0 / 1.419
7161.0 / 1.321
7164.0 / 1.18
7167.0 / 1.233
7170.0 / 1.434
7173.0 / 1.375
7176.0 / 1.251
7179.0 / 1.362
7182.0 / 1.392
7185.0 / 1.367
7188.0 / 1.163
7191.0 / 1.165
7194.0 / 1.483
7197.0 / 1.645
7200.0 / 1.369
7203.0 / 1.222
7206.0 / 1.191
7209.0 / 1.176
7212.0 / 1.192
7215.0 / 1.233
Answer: 1.3 angstrom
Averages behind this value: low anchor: 1.37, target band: 1.35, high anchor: 1.42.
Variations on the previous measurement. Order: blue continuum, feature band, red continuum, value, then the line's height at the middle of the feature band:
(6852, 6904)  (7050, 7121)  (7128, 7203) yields -2.25 angstrom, 1.35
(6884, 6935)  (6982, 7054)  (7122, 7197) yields -1.39 angstrom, 1.35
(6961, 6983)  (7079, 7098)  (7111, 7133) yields 1.33 angstrom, 1.4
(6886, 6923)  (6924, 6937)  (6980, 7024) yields 0.63 angstrom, 1.37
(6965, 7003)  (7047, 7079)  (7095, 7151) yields -1.49 angstrom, 1.36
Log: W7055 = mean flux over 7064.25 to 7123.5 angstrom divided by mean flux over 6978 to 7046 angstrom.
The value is 1.02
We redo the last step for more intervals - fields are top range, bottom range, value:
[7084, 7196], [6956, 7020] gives 0.99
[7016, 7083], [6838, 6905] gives 1.03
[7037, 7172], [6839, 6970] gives 1.00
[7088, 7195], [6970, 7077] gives 0.96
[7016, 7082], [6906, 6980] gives 1.06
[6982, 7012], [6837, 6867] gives 0.98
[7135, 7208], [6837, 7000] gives 0.98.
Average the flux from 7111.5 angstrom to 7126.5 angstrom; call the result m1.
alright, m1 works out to 1.42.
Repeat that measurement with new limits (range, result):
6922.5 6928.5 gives 1.3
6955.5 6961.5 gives 1.38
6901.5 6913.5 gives 1.44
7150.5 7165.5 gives 1.32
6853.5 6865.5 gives 1.35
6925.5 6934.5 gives 1.31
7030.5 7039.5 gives 1.43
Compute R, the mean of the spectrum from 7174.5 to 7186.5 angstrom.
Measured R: 1.34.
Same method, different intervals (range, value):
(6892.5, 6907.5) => 1.45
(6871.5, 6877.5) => 1.39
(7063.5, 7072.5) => 1.58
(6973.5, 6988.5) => 1.34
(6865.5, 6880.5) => 1.37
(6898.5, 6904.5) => 1.47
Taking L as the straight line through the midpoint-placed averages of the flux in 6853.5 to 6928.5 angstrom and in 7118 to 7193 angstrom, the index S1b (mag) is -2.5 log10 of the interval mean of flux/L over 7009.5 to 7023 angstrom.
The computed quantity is 0.05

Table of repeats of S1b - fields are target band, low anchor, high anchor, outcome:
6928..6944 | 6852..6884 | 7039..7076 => 0.09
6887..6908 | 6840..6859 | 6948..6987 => -0.07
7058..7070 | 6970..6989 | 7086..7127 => -0.10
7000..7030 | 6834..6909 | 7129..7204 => -0.01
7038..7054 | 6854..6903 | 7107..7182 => -0.02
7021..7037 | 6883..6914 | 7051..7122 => -0.08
